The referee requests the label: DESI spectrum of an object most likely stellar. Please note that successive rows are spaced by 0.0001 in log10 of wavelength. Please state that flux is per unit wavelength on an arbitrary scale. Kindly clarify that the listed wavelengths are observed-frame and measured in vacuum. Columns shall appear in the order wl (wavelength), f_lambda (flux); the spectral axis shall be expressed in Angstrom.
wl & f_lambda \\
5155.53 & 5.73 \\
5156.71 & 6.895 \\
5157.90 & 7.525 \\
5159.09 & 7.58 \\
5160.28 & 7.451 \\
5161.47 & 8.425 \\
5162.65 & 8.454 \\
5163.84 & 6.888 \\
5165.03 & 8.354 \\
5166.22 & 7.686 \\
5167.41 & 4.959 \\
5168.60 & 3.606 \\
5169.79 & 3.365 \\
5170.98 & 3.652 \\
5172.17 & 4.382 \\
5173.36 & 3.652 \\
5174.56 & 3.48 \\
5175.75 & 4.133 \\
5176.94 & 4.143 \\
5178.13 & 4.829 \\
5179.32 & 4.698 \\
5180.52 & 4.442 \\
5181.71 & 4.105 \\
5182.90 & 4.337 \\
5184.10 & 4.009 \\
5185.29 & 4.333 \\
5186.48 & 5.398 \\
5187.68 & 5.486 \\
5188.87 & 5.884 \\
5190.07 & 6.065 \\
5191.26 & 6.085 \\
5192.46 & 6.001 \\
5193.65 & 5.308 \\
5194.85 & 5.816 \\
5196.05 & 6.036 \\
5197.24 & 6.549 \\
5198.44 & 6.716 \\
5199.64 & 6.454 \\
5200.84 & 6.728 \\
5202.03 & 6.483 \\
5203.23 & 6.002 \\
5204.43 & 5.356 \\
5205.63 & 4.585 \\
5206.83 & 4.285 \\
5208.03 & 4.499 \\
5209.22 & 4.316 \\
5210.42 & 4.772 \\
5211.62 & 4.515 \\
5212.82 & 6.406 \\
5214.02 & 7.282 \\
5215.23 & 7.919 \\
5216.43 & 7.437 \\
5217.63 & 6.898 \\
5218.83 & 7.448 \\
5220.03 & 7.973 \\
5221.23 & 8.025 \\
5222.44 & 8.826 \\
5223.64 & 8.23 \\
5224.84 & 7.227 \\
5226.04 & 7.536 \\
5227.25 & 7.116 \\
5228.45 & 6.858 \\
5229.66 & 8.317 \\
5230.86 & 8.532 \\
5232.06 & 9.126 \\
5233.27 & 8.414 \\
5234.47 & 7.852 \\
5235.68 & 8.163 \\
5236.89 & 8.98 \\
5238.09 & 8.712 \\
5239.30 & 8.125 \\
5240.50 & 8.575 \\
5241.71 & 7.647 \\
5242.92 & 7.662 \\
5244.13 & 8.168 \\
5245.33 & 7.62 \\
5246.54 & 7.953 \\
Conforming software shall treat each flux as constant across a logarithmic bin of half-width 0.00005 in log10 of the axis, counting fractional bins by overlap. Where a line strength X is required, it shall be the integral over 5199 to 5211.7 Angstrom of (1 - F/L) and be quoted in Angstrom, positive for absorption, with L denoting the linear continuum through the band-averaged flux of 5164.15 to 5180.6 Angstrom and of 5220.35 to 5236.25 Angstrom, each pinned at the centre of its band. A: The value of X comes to 2.5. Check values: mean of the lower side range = 4.71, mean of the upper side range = 8.02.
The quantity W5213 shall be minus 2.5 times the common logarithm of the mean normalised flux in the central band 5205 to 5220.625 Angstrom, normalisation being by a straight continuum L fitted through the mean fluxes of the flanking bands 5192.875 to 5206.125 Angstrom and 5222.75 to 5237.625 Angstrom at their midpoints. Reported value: 0.155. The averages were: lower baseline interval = 6.01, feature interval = 6.03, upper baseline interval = 8.05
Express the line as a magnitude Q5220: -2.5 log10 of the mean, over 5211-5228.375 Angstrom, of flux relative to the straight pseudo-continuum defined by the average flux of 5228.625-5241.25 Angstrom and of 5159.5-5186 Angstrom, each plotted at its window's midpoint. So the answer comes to 0.04 mag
